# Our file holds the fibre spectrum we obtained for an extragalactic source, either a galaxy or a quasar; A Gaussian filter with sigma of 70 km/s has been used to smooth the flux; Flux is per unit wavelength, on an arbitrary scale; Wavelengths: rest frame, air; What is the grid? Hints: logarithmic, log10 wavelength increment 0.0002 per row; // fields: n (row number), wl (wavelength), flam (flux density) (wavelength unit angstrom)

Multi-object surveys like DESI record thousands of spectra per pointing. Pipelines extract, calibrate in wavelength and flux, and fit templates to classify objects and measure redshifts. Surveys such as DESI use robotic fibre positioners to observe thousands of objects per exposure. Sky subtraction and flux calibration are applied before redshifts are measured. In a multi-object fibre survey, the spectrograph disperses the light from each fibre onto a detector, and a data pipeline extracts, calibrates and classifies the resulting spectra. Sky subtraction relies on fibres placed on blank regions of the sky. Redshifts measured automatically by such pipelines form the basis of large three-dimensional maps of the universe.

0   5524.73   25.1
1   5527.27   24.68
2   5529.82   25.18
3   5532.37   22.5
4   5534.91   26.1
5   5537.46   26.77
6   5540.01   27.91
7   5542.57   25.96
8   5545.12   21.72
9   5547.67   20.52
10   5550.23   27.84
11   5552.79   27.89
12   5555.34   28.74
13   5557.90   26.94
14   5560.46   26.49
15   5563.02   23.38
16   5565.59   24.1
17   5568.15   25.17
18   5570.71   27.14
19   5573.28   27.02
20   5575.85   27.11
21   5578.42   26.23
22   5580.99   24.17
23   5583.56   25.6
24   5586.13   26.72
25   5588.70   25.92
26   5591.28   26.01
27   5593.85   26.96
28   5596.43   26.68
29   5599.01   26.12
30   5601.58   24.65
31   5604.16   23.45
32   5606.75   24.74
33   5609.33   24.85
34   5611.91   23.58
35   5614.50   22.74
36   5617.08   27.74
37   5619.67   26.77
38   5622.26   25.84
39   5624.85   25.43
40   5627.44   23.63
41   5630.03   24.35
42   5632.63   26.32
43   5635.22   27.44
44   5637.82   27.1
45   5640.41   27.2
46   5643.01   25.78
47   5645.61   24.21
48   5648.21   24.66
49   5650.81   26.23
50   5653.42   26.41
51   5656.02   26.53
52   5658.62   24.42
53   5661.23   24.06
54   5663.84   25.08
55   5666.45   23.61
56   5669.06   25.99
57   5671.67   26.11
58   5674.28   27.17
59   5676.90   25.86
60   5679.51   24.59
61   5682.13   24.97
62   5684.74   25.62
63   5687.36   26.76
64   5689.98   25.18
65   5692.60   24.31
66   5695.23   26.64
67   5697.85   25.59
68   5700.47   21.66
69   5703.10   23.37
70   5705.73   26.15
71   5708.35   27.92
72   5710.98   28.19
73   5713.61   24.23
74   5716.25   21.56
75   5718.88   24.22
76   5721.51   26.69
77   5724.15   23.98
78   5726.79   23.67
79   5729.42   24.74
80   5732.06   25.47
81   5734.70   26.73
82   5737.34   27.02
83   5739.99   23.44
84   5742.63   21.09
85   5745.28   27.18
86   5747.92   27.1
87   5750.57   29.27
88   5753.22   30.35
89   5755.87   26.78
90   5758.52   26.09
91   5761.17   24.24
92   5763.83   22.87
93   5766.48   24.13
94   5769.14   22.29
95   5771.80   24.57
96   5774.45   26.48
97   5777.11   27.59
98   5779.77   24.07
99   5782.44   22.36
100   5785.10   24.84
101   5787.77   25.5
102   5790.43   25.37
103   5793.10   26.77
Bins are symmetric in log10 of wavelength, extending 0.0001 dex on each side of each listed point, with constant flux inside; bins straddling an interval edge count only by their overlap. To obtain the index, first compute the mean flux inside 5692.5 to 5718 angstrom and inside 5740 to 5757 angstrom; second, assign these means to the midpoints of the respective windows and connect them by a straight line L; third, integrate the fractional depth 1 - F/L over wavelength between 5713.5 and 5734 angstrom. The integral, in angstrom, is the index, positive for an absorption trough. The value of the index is 1.05 angstrom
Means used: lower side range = 25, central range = 24.4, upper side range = 26.7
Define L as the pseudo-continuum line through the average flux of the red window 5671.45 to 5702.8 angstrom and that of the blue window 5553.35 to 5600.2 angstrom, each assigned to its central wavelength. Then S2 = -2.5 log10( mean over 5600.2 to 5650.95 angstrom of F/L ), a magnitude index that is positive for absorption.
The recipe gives 0.019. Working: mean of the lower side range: 26.2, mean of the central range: 25.3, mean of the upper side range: 25.3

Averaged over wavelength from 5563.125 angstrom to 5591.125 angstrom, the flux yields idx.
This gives 25.8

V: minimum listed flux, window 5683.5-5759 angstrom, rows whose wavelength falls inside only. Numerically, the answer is 21.09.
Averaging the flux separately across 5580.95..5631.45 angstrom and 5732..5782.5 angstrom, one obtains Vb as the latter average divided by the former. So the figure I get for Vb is 1.0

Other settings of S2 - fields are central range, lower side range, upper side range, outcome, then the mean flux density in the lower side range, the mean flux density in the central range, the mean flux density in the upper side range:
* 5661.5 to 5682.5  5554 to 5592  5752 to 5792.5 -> 0.01 mag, 26.1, 25.4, 25.2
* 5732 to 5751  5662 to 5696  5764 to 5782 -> -0.04 mag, 25.5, 25.8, 24.6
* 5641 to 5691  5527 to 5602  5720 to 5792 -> 0.00 mag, 25.8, 25.5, 25.3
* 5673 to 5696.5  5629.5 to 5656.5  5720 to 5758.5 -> 0.01 mag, 26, 25.7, 26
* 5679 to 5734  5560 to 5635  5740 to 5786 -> 0.01 mag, 25.5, 25.1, 25.3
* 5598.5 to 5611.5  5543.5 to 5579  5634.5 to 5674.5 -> 0.05 mag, 25.7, 24.6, 25.7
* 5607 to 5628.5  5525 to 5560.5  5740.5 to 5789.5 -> 0.02 mag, 25.6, 25.1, 25.3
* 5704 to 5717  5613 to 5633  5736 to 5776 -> -0.01 mag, 25.3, 25.7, 25.5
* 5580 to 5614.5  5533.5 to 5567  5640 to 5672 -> 0.01 mag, 25.7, 25.3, 25.3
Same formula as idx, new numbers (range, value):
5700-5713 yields 25.6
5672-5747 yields 25.2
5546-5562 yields 26.2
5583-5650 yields 25.6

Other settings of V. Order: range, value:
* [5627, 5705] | 21.66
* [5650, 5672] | 23.61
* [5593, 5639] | 22.74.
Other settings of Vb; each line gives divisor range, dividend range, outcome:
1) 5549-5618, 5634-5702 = 0.99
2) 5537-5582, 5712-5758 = 0.99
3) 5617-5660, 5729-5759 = 1.02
